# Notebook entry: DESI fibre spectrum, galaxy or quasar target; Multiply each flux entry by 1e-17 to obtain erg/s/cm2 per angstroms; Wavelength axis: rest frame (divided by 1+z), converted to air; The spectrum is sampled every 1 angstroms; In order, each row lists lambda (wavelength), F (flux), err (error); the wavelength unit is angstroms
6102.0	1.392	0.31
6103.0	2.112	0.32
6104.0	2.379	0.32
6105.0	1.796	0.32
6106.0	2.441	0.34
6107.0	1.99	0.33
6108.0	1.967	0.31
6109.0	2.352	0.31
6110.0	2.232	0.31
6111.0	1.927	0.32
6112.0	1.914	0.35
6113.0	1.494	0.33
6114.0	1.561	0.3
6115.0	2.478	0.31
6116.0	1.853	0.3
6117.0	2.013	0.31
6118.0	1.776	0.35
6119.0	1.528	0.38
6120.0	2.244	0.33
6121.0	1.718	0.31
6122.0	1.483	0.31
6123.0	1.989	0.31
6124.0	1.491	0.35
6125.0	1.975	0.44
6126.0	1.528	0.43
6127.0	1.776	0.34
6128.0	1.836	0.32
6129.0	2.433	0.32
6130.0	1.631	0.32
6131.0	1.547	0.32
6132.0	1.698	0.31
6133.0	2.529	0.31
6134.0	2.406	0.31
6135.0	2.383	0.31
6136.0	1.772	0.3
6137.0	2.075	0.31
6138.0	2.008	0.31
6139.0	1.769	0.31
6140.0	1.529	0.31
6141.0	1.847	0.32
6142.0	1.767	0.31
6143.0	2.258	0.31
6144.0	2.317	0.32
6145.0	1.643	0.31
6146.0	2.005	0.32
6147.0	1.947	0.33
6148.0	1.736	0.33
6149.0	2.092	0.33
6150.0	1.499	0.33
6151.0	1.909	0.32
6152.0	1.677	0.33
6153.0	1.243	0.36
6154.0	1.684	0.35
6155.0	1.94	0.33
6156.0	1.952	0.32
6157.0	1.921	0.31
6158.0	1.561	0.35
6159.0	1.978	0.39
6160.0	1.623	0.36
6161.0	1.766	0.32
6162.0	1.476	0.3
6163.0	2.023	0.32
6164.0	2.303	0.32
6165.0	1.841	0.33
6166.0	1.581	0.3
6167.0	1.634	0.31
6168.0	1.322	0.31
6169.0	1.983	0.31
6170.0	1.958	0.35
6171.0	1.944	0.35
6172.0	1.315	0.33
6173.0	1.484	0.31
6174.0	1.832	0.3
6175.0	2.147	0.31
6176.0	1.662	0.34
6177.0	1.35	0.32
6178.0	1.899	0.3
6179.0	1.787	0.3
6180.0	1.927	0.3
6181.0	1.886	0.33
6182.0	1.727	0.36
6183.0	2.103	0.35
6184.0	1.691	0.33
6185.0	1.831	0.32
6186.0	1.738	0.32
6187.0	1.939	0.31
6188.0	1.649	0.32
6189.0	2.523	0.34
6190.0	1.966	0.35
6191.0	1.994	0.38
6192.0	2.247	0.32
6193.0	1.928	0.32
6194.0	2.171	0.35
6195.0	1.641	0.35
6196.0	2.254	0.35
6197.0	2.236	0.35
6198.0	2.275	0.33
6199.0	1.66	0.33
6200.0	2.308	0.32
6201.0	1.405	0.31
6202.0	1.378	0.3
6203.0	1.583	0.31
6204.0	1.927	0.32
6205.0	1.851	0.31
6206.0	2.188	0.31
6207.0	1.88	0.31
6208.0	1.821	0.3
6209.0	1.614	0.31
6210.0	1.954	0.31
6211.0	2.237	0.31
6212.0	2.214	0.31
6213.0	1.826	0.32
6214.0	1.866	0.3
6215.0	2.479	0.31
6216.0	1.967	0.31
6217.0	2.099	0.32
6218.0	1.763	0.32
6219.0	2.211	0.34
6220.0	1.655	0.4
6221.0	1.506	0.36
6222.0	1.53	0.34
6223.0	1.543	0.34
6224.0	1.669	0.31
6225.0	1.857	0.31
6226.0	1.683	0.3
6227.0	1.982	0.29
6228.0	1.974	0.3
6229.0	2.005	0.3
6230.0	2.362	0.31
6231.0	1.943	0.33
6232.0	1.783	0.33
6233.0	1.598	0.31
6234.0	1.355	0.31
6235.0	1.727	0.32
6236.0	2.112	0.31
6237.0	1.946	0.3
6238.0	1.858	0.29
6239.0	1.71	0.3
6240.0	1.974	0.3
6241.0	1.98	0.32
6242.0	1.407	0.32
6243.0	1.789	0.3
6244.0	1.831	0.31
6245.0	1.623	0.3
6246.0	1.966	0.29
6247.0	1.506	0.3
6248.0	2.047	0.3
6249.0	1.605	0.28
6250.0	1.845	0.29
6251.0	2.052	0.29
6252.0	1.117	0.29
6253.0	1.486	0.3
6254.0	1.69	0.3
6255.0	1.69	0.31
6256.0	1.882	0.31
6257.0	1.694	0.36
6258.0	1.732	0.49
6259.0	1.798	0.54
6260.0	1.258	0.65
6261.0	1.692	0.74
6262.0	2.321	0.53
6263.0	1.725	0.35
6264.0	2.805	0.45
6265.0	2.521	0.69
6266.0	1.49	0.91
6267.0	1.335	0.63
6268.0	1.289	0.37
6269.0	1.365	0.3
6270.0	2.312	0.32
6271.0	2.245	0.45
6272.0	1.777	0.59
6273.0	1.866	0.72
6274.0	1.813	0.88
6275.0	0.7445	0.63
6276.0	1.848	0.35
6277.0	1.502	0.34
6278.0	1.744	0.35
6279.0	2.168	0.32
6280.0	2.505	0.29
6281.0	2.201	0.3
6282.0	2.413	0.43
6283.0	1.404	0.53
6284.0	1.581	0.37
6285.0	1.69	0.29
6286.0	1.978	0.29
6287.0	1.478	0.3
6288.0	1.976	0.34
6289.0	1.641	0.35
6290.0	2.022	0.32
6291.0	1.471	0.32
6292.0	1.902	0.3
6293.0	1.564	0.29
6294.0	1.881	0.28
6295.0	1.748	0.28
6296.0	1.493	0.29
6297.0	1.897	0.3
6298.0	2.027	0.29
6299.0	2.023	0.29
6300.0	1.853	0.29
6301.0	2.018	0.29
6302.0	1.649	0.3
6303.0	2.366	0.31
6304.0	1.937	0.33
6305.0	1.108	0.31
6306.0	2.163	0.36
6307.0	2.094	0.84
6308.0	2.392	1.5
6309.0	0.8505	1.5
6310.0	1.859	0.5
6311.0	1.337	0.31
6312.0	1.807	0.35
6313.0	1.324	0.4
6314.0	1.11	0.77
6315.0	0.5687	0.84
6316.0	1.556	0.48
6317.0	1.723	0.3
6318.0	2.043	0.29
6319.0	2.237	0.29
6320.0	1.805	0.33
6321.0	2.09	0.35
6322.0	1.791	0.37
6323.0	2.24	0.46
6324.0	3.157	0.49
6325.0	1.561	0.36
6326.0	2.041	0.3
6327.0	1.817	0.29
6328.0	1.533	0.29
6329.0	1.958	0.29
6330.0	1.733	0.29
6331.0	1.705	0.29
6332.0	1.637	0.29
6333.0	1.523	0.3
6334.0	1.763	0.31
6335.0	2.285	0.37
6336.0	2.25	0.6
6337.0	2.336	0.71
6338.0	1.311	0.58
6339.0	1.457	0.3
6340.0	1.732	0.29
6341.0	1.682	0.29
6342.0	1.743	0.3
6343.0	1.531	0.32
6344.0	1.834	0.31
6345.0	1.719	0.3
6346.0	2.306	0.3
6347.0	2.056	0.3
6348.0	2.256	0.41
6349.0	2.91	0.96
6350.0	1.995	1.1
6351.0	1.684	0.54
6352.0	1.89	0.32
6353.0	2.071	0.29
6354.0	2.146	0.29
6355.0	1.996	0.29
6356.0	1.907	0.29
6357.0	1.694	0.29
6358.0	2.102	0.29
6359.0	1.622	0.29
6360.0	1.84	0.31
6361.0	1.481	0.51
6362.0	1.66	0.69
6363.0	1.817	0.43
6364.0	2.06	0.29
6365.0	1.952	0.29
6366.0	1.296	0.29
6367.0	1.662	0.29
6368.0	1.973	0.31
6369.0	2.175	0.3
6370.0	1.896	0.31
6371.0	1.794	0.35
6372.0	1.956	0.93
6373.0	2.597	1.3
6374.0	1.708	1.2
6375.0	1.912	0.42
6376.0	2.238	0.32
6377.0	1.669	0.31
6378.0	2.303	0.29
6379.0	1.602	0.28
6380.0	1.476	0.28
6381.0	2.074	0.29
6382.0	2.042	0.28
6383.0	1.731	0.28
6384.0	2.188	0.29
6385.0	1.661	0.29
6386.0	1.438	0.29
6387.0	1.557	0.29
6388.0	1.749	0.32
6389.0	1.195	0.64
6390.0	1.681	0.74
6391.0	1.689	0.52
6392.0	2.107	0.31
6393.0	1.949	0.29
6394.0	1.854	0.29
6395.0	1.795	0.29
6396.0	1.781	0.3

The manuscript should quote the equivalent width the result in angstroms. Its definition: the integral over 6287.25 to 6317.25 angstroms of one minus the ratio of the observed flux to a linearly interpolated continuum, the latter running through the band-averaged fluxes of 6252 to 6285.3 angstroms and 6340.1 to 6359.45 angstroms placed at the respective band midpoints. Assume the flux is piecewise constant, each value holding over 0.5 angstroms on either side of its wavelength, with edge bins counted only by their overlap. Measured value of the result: 2.4 angstroms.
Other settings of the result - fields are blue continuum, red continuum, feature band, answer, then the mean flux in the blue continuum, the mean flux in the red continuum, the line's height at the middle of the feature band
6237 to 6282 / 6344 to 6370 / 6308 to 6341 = 2.2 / 1.8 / 1.93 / 1.89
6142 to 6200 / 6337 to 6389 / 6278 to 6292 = -0.2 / 1.86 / 1.86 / 1.86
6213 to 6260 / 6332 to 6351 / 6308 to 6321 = 2.1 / 1.8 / 1.91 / 1.88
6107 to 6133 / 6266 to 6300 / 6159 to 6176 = 0.7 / 1.87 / 1.78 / 1.85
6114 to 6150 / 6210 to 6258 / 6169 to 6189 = 0.7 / 1.91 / 1.82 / 1.87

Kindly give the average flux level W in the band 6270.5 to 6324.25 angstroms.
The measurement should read 1.8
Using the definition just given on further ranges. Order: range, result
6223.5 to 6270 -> 1.79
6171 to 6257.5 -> 1.84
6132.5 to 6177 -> 1.84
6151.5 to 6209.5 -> 1.83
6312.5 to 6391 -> 1.84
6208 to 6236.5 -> 1.87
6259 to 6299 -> 1.82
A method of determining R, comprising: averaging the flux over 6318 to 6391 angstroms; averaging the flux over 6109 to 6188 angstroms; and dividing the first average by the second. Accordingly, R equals 1.02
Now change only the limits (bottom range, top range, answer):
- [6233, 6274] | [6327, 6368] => 1.04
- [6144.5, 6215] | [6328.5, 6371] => 1.01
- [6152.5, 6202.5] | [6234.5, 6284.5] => 0.98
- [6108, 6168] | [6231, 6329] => 0.96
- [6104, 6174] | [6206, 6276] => 0.97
